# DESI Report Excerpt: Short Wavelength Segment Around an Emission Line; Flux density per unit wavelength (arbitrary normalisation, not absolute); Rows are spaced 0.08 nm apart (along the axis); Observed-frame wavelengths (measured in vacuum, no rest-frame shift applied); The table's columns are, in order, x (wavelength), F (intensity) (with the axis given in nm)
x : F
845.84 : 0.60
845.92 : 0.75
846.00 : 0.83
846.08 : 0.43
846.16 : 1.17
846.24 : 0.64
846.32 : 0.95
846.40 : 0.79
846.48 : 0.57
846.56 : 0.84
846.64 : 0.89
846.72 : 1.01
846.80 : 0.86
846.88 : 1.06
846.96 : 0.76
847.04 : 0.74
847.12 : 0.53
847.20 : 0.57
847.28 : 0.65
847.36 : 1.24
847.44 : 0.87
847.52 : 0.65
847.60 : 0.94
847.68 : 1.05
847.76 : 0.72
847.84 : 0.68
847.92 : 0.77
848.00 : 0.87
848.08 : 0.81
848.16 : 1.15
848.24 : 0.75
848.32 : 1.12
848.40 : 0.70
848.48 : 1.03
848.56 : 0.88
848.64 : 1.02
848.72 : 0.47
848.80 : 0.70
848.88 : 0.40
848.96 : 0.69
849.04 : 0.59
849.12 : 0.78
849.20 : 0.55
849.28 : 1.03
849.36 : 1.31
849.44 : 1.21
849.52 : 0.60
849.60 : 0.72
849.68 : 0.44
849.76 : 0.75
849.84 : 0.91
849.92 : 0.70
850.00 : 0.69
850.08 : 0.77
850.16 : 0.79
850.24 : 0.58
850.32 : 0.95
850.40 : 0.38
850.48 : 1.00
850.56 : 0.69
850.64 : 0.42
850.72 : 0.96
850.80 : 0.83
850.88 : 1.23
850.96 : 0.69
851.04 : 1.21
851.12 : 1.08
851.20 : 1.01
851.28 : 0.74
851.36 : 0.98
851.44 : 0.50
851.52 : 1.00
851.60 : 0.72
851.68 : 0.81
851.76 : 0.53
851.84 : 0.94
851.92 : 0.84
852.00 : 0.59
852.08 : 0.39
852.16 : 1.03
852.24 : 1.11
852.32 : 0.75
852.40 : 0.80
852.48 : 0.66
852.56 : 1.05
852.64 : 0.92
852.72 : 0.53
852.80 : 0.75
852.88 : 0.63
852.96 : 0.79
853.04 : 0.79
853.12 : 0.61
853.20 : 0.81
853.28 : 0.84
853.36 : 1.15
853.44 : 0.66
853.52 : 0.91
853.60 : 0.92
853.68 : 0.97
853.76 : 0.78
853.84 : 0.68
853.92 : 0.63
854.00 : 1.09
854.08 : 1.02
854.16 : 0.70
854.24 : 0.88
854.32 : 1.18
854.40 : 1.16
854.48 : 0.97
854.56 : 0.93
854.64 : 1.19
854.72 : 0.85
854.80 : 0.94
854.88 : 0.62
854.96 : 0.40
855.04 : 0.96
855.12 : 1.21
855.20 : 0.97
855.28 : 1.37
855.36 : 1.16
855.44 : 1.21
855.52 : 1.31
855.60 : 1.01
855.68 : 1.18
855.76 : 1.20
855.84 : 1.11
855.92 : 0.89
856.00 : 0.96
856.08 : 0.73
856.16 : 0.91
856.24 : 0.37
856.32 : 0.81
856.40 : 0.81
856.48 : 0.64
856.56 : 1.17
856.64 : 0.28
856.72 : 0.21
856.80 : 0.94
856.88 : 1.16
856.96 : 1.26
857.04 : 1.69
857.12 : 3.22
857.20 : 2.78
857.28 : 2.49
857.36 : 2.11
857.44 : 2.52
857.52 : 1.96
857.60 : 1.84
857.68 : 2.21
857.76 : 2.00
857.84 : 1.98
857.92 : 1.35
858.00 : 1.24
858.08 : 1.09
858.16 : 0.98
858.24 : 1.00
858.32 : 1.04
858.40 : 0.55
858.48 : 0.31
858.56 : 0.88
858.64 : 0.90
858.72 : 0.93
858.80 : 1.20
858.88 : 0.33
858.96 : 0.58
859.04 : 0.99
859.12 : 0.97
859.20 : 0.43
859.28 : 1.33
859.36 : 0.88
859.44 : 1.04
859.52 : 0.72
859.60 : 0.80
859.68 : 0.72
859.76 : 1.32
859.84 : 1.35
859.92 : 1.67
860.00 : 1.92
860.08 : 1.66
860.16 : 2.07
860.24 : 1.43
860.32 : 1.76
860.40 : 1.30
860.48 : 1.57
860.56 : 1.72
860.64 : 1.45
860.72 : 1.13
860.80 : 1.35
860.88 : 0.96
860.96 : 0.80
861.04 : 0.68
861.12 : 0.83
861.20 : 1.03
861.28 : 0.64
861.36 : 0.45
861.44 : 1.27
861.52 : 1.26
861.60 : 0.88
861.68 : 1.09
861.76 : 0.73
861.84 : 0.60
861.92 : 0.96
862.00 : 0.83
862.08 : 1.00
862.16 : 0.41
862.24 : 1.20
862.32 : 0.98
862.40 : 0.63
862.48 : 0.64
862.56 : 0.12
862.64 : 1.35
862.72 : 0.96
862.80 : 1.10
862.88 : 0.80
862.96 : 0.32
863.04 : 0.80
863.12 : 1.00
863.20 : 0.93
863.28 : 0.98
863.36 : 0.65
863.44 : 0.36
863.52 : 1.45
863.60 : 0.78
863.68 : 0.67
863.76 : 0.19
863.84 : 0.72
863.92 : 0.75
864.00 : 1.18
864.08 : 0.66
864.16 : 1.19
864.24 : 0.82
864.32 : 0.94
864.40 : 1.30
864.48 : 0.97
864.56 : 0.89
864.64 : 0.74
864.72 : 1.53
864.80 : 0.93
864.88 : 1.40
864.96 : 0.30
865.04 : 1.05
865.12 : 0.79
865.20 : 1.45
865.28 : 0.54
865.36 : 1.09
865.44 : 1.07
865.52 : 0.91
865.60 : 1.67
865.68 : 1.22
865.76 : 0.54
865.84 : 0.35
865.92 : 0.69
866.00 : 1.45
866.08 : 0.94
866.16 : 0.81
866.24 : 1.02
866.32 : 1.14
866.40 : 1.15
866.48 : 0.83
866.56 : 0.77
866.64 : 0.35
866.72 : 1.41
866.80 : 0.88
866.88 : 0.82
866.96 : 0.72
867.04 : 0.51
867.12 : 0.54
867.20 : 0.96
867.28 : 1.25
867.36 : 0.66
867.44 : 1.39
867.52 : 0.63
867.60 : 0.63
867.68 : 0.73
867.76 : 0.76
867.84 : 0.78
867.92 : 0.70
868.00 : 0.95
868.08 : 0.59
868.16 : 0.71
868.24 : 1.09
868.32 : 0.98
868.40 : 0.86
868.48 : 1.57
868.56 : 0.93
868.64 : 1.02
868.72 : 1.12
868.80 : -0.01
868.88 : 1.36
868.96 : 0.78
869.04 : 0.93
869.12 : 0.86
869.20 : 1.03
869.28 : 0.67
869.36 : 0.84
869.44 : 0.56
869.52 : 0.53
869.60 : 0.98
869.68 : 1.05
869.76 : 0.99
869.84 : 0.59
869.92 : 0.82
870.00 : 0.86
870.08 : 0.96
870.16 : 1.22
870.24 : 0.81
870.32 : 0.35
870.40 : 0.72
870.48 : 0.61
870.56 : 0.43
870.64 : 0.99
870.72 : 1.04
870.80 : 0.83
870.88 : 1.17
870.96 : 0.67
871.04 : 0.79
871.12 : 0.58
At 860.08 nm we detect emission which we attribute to [N II] 6583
